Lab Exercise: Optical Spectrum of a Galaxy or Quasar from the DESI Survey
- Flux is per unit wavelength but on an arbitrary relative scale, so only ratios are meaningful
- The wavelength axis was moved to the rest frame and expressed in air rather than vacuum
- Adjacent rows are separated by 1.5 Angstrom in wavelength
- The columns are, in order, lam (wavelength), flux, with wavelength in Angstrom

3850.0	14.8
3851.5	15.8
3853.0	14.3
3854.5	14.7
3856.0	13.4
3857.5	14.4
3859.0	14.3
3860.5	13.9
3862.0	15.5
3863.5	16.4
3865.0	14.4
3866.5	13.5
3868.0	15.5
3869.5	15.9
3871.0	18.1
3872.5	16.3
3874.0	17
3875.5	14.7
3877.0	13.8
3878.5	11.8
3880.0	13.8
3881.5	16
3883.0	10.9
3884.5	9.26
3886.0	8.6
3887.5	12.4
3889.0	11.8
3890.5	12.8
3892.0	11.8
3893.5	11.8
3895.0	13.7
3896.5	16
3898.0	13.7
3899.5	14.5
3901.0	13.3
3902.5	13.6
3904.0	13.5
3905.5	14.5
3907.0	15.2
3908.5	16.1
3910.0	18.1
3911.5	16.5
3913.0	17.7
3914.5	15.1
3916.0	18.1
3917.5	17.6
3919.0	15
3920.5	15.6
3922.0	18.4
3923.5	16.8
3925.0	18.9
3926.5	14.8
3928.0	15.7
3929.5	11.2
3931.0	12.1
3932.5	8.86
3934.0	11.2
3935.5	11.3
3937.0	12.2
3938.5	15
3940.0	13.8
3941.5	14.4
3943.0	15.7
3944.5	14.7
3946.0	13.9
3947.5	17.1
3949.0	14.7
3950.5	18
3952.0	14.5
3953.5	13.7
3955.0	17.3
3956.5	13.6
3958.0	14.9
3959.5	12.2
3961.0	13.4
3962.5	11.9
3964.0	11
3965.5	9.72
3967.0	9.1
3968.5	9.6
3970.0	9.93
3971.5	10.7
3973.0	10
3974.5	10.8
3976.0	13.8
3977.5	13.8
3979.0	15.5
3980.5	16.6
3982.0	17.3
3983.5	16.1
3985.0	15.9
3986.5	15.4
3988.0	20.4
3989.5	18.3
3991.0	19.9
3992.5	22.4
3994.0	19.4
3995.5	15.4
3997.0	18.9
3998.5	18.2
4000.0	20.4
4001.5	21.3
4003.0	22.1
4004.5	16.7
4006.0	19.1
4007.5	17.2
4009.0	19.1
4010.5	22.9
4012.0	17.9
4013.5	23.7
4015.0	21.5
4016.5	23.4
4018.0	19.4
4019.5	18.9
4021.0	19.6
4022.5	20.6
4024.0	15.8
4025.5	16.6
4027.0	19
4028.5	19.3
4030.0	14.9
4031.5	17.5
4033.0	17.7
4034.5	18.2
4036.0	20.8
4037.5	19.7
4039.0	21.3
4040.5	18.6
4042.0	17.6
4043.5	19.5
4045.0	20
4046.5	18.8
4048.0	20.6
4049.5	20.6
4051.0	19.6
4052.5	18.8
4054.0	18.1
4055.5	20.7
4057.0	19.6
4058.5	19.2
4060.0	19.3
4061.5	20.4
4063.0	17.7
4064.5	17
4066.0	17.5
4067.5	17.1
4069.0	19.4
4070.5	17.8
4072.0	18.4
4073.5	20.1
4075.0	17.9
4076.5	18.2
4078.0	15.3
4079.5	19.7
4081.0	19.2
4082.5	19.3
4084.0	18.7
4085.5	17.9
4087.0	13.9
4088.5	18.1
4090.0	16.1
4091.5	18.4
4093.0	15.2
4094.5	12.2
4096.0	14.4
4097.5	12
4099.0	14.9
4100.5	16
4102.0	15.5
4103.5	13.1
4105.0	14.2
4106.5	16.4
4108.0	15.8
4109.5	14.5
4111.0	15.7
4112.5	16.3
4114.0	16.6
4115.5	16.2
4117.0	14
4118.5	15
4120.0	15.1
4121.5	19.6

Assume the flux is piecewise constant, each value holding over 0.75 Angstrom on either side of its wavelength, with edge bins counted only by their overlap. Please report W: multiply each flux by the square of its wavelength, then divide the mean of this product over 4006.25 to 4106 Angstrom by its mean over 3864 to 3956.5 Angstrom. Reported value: 1.35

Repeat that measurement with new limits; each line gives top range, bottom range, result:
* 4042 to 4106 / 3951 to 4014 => 1.15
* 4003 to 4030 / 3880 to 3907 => 1.60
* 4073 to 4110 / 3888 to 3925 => 1.18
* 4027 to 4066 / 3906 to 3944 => 1.35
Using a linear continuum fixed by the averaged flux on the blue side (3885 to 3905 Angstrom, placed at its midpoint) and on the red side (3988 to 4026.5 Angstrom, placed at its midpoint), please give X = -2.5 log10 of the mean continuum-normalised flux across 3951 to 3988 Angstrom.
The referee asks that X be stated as 0.28 mag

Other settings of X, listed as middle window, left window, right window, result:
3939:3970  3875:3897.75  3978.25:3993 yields 0.180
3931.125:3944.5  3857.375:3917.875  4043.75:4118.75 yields 0.177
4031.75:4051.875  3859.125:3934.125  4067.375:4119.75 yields -0.219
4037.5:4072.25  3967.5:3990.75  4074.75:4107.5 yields -0.218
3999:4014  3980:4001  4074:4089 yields -0.101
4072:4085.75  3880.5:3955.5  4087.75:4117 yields -0.214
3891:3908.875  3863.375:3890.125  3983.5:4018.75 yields 0.073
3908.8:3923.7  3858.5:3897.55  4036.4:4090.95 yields -0.140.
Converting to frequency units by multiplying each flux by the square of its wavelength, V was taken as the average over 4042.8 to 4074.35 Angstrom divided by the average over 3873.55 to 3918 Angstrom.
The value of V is 1.47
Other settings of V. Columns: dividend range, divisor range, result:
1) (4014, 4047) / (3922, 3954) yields 1.39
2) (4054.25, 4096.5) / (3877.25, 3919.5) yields 1.39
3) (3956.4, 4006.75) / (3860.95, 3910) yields 1.16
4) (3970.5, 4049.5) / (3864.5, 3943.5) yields 1.35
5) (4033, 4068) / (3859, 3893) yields 1.51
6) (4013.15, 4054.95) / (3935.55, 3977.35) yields 1.52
